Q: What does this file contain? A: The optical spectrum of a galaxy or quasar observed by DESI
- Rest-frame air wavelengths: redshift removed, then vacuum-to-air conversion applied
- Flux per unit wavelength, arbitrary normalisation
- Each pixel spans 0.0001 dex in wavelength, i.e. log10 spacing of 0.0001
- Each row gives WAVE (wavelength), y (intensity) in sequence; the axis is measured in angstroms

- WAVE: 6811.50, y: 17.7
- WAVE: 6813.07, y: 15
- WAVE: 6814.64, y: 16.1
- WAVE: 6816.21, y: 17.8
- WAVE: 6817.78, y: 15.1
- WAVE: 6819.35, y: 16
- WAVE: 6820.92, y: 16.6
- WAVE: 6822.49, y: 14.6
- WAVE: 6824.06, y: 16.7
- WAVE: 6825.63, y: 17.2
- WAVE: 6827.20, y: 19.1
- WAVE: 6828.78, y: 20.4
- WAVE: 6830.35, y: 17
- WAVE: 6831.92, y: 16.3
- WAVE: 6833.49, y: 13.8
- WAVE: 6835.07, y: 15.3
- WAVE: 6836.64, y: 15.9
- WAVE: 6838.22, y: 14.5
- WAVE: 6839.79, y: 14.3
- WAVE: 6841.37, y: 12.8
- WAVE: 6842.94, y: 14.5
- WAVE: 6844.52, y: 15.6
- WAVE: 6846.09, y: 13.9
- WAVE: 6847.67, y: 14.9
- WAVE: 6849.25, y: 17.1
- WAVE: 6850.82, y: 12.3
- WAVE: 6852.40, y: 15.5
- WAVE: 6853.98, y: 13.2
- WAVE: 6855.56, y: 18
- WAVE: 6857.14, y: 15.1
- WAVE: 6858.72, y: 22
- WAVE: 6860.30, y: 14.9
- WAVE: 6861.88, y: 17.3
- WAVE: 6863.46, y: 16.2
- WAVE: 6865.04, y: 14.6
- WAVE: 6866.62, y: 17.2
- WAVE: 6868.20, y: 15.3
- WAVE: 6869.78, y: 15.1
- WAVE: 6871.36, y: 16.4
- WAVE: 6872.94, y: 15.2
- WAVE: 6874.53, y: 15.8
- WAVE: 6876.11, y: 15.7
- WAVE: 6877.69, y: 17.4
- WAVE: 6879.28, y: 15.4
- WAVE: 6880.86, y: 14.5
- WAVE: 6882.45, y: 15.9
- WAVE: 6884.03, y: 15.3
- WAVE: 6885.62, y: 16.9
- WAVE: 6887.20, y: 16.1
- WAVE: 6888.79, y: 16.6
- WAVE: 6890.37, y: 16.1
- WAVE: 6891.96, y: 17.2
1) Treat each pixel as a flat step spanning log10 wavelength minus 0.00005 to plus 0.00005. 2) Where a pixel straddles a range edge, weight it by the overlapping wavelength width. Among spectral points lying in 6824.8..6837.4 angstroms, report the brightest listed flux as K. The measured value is 20.4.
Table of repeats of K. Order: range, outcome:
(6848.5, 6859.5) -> 22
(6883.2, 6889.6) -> 16.9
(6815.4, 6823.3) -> 17.8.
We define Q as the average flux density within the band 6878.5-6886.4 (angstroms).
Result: 15.6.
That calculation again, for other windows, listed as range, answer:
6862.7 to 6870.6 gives 15.7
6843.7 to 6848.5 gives 14.8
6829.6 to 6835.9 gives 15.6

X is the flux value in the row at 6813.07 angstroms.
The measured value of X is 15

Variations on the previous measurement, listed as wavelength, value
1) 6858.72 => 22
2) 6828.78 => 20.4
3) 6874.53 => 15.8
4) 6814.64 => 16.1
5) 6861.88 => 17.3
